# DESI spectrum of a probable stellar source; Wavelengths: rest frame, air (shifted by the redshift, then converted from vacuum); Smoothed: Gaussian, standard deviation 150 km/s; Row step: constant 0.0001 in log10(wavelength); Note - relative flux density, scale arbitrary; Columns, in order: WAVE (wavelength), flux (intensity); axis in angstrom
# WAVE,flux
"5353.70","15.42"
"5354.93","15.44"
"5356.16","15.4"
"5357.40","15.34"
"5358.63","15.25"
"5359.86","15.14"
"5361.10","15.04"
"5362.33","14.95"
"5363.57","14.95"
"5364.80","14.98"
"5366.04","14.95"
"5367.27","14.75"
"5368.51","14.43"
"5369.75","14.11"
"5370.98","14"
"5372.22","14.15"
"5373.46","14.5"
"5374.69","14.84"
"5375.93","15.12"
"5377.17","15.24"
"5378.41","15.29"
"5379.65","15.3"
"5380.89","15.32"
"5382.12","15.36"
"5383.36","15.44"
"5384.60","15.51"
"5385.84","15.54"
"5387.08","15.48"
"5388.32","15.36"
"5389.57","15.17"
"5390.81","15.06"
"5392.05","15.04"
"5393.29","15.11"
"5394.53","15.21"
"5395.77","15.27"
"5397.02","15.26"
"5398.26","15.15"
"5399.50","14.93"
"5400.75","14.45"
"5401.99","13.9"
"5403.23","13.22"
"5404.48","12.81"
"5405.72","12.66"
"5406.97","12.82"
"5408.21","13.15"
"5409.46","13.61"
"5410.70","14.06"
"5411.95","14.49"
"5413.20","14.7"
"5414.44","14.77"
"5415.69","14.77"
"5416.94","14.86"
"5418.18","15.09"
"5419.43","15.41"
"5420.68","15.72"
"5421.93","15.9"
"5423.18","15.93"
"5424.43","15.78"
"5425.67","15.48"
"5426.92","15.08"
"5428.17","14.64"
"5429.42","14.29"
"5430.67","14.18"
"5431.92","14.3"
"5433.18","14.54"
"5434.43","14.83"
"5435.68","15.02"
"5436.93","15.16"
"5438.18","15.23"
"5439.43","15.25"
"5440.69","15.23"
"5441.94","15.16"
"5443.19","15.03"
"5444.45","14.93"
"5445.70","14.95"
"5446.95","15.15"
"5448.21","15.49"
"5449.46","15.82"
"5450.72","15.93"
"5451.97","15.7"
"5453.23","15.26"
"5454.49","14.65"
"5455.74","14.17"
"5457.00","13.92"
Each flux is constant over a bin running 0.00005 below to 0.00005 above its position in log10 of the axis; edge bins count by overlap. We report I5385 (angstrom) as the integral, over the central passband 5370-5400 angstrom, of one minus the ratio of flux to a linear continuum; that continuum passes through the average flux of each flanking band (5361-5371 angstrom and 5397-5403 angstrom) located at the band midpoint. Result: -0.9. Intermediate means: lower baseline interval 14.7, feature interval 15.1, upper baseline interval 14.6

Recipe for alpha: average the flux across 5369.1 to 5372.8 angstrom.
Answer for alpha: 14.1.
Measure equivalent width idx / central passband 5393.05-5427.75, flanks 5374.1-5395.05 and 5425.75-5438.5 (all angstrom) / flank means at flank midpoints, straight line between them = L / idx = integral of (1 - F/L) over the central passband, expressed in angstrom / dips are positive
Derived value 0.8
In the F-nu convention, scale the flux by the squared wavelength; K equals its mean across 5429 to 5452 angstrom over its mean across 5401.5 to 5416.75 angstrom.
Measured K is 1.1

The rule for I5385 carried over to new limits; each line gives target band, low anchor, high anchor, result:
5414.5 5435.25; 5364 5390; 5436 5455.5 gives 0.2 angstrom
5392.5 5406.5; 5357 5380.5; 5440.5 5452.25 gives 0.6 angstrom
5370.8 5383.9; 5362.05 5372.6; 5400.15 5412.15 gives -0.6 angstrom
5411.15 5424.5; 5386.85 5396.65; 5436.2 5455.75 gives 0.0 angstrom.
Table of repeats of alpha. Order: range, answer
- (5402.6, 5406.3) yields 12.9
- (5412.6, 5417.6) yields 14.8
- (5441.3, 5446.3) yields 15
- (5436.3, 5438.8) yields 15.2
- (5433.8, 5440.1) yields 15.1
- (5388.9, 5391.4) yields 15.1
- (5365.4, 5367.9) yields 14.8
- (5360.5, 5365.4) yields 15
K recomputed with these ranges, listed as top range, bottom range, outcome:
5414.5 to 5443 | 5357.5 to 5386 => 1.03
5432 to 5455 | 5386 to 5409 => 1.07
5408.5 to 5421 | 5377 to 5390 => 0.97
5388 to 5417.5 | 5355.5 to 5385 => 0.97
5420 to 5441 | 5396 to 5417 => 1.08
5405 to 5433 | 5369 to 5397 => 0.98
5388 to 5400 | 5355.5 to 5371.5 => 1.03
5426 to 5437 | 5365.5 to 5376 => 1.03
